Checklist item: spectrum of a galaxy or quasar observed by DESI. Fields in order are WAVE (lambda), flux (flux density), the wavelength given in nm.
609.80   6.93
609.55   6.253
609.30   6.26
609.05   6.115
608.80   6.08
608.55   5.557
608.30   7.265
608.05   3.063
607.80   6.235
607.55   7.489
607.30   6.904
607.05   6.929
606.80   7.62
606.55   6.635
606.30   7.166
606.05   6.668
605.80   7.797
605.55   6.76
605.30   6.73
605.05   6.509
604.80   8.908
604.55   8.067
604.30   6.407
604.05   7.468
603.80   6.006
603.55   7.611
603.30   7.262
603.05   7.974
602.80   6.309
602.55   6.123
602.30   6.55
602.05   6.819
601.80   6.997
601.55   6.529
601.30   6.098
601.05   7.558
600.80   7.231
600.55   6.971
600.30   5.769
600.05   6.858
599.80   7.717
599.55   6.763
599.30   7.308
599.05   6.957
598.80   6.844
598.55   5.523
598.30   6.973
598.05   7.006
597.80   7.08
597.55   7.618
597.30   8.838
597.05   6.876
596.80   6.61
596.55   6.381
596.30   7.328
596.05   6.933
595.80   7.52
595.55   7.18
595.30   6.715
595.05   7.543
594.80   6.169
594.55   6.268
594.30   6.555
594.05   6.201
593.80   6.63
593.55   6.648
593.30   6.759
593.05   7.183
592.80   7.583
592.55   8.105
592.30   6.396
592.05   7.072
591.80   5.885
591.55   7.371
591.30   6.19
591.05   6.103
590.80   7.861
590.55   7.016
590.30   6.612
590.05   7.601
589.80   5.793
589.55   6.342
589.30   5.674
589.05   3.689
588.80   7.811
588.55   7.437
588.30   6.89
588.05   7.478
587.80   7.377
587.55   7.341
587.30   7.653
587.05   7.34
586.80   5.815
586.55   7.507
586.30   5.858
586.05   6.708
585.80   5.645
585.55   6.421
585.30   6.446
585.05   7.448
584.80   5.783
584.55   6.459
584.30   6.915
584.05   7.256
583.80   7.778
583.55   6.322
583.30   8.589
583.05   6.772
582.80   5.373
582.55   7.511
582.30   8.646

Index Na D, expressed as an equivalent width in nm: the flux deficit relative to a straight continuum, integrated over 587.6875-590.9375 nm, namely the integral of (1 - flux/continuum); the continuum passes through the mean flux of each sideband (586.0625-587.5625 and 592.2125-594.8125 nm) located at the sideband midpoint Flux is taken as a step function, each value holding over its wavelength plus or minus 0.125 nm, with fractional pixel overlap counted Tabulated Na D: 0.05 nm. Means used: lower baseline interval 6.87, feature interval 6.73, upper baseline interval 6.8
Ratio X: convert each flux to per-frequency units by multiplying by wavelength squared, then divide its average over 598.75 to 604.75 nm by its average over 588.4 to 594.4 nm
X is 1.08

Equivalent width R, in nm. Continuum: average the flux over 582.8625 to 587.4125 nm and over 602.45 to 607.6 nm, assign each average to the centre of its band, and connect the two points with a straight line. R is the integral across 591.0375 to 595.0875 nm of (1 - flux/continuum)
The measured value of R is 0.10 nm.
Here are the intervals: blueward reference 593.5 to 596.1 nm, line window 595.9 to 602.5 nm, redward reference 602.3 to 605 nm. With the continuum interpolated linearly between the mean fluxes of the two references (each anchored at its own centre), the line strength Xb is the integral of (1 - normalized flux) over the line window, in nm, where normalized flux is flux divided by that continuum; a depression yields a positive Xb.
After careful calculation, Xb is 0.034 nm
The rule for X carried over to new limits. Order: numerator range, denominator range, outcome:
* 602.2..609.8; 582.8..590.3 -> 1.07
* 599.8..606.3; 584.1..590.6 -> 1.10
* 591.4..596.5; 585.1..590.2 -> 1.06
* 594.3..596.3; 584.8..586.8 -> 1.10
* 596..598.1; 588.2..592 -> 1.12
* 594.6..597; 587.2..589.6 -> 1.05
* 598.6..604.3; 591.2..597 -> 1.03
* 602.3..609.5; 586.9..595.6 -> 1.04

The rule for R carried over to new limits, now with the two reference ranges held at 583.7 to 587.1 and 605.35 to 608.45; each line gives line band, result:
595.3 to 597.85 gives -0.206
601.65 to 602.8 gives 0.018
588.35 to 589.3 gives 0.054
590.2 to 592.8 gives -0.092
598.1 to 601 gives -0.066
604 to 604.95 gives -0.142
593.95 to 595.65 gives 0.003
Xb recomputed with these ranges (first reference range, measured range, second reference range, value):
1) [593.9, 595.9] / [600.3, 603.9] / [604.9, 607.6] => 0.05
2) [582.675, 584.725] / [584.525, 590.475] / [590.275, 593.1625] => 0.25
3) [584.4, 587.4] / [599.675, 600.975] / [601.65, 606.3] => 0.00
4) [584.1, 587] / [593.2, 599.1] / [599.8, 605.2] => -0.08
